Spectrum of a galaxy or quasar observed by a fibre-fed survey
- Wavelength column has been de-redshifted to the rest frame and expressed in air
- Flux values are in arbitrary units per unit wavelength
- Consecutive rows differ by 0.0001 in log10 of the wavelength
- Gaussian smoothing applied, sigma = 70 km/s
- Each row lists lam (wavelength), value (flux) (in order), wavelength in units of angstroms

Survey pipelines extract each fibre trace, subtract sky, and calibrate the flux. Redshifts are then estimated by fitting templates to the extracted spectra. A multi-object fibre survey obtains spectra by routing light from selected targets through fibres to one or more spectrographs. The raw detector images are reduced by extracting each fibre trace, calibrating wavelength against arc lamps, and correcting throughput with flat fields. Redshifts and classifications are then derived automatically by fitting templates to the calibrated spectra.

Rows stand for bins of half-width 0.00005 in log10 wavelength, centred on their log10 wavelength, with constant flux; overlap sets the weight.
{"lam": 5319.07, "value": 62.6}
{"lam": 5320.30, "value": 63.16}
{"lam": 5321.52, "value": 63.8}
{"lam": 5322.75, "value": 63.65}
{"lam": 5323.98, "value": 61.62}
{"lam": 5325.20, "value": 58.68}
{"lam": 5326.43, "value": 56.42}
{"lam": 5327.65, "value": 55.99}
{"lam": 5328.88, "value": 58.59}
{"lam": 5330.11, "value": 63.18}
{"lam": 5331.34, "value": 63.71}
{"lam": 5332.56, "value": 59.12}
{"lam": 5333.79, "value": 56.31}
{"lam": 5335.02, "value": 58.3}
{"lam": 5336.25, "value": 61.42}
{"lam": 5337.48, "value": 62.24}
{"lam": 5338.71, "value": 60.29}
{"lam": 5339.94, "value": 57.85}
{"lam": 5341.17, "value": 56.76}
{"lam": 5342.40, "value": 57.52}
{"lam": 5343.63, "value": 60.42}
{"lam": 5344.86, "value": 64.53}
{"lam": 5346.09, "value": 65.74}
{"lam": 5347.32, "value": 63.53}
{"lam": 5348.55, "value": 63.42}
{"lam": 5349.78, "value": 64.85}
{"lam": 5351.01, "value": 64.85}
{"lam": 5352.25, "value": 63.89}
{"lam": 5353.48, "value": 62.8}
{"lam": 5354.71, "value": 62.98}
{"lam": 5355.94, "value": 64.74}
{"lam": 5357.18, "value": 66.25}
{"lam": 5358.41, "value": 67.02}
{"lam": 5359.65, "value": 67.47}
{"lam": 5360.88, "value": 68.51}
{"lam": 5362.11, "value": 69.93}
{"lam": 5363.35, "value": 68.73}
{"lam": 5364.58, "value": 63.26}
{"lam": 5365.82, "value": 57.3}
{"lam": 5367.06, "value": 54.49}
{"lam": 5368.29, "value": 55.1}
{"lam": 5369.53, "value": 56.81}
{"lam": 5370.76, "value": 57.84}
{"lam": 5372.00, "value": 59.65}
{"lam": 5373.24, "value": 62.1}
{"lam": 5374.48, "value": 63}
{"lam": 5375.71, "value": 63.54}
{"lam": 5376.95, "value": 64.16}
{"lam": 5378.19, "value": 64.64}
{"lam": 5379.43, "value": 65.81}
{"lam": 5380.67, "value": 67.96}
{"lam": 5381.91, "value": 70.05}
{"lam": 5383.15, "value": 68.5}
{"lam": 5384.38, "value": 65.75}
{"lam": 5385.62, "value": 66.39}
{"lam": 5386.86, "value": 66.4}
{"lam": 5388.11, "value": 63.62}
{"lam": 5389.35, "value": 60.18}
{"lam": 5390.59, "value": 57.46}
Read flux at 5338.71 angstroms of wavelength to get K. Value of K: 60.29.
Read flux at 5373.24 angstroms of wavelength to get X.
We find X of 62.1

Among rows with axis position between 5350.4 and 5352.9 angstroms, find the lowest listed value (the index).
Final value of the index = 63.89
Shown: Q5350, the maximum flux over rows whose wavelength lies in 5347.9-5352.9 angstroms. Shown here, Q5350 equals 64.85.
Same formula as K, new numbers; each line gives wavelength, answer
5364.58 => 63.26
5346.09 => 65.74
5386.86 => 66.4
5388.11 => 63.62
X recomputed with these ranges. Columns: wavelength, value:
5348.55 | 63.42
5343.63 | 60.42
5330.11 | 63.18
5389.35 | 60.18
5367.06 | 54.49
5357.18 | 66.25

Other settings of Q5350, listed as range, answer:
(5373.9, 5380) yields 65.81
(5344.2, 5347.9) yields 65.74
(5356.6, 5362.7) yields 69.93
